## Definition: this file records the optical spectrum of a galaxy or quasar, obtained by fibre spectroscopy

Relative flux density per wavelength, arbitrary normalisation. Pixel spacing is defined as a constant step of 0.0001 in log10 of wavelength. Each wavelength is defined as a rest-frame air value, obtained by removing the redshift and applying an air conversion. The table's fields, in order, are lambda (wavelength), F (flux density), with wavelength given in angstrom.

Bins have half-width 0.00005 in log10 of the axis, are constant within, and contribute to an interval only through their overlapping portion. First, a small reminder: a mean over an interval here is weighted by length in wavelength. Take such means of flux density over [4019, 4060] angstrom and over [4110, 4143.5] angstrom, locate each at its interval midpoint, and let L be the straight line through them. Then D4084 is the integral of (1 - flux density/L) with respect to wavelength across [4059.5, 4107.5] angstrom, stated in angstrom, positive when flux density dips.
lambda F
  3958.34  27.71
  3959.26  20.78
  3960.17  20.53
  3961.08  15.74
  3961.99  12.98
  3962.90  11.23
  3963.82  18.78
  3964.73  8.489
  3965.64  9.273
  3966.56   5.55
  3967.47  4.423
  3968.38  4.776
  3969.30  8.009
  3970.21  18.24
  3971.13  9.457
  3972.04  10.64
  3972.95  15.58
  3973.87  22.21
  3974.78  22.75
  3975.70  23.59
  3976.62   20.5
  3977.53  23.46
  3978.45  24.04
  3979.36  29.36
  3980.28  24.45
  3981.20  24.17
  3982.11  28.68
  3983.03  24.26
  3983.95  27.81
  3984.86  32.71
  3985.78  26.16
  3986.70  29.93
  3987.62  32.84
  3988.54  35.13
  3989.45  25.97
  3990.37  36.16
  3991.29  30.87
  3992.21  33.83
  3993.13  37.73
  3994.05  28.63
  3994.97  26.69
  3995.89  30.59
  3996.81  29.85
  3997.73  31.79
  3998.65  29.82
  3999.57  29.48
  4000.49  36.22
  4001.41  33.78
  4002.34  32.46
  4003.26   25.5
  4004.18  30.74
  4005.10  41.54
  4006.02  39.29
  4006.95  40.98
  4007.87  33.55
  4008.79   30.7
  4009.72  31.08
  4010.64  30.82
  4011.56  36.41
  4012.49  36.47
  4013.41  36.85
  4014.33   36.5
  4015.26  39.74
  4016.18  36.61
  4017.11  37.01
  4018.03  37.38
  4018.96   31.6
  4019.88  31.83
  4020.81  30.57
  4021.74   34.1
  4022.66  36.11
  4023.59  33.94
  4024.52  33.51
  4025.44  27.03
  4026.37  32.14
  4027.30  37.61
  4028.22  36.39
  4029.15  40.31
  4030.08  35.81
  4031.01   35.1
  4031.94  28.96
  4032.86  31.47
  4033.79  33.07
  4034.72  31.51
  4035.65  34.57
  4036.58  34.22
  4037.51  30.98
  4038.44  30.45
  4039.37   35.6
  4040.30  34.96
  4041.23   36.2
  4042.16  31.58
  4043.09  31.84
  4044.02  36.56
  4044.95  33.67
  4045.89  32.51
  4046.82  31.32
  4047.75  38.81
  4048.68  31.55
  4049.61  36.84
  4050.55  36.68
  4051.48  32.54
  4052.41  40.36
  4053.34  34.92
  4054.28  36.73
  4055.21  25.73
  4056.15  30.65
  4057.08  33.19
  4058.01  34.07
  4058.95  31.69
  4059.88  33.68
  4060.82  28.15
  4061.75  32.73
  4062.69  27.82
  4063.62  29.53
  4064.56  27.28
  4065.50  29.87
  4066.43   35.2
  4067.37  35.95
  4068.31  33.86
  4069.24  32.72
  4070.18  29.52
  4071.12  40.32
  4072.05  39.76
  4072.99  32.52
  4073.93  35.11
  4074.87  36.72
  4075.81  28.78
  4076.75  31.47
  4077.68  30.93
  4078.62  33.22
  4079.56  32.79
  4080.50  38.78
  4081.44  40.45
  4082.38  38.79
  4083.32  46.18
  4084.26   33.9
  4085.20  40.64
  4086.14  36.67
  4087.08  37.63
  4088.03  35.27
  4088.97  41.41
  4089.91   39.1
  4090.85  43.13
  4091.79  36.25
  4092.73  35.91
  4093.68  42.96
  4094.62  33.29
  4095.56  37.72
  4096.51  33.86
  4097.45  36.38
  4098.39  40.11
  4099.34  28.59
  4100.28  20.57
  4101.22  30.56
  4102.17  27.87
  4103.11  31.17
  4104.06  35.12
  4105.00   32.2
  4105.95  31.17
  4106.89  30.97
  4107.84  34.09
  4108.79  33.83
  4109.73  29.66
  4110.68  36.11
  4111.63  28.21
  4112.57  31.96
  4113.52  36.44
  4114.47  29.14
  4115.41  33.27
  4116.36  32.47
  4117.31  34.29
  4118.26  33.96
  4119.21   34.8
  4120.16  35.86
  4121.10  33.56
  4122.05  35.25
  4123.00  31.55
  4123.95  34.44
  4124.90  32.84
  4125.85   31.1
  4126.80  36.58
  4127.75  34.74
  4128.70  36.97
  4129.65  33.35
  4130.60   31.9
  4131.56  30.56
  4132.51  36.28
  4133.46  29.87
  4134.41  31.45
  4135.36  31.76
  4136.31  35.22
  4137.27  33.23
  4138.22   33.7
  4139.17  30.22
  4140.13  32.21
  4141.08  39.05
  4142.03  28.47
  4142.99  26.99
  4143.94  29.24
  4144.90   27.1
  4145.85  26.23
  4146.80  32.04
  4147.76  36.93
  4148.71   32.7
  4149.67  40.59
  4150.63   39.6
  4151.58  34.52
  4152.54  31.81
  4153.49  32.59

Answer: -1.52 angstrom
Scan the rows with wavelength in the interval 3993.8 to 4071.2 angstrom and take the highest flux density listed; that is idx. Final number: 41.54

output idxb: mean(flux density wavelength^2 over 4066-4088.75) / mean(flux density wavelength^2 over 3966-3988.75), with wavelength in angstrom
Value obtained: 1.8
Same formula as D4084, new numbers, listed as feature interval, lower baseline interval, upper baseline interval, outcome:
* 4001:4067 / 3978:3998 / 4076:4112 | -3.79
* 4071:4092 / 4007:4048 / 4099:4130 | -2.41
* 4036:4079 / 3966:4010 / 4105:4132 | -4.56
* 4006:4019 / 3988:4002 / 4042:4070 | -1.45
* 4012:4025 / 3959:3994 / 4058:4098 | -3.85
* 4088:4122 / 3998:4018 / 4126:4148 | -1.10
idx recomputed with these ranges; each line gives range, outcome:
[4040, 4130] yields 46.18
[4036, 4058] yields 40.36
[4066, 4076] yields 40.32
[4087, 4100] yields 43.13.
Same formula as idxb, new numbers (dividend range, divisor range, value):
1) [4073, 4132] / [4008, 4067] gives 1.06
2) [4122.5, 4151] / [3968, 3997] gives 1.42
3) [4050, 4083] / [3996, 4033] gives 1.01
